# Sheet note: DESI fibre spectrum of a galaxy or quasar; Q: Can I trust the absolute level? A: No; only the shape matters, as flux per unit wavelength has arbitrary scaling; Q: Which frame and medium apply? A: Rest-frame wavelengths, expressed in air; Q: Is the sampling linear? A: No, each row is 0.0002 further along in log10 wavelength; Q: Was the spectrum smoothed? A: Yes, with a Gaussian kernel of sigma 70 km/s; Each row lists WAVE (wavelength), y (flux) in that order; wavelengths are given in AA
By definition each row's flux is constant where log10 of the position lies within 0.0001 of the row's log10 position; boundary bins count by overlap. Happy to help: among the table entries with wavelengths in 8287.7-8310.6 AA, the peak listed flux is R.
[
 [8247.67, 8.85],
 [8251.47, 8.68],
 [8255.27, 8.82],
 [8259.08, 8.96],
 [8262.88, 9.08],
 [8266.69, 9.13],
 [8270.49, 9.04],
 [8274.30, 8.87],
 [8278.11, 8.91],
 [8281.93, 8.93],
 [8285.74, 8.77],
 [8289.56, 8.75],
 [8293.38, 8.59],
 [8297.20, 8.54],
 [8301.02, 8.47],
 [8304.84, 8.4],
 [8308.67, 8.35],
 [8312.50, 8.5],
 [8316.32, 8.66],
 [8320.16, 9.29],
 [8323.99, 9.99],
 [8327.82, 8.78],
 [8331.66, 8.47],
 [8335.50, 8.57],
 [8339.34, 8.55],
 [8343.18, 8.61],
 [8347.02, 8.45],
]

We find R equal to 8.75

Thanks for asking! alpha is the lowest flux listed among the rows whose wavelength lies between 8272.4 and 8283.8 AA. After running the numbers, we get 8.87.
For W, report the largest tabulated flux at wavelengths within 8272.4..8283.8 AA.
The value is 8.93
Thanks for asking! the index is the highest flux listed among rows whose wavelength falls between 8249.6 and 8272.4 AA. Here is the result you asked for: 9.13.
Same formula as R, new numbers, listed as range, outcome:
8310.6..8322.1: 9.29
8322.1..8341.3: 9.99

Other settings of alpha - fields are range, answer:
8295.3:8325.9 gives 8.35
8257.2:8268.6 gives 8.96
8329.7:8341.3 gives 8.47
